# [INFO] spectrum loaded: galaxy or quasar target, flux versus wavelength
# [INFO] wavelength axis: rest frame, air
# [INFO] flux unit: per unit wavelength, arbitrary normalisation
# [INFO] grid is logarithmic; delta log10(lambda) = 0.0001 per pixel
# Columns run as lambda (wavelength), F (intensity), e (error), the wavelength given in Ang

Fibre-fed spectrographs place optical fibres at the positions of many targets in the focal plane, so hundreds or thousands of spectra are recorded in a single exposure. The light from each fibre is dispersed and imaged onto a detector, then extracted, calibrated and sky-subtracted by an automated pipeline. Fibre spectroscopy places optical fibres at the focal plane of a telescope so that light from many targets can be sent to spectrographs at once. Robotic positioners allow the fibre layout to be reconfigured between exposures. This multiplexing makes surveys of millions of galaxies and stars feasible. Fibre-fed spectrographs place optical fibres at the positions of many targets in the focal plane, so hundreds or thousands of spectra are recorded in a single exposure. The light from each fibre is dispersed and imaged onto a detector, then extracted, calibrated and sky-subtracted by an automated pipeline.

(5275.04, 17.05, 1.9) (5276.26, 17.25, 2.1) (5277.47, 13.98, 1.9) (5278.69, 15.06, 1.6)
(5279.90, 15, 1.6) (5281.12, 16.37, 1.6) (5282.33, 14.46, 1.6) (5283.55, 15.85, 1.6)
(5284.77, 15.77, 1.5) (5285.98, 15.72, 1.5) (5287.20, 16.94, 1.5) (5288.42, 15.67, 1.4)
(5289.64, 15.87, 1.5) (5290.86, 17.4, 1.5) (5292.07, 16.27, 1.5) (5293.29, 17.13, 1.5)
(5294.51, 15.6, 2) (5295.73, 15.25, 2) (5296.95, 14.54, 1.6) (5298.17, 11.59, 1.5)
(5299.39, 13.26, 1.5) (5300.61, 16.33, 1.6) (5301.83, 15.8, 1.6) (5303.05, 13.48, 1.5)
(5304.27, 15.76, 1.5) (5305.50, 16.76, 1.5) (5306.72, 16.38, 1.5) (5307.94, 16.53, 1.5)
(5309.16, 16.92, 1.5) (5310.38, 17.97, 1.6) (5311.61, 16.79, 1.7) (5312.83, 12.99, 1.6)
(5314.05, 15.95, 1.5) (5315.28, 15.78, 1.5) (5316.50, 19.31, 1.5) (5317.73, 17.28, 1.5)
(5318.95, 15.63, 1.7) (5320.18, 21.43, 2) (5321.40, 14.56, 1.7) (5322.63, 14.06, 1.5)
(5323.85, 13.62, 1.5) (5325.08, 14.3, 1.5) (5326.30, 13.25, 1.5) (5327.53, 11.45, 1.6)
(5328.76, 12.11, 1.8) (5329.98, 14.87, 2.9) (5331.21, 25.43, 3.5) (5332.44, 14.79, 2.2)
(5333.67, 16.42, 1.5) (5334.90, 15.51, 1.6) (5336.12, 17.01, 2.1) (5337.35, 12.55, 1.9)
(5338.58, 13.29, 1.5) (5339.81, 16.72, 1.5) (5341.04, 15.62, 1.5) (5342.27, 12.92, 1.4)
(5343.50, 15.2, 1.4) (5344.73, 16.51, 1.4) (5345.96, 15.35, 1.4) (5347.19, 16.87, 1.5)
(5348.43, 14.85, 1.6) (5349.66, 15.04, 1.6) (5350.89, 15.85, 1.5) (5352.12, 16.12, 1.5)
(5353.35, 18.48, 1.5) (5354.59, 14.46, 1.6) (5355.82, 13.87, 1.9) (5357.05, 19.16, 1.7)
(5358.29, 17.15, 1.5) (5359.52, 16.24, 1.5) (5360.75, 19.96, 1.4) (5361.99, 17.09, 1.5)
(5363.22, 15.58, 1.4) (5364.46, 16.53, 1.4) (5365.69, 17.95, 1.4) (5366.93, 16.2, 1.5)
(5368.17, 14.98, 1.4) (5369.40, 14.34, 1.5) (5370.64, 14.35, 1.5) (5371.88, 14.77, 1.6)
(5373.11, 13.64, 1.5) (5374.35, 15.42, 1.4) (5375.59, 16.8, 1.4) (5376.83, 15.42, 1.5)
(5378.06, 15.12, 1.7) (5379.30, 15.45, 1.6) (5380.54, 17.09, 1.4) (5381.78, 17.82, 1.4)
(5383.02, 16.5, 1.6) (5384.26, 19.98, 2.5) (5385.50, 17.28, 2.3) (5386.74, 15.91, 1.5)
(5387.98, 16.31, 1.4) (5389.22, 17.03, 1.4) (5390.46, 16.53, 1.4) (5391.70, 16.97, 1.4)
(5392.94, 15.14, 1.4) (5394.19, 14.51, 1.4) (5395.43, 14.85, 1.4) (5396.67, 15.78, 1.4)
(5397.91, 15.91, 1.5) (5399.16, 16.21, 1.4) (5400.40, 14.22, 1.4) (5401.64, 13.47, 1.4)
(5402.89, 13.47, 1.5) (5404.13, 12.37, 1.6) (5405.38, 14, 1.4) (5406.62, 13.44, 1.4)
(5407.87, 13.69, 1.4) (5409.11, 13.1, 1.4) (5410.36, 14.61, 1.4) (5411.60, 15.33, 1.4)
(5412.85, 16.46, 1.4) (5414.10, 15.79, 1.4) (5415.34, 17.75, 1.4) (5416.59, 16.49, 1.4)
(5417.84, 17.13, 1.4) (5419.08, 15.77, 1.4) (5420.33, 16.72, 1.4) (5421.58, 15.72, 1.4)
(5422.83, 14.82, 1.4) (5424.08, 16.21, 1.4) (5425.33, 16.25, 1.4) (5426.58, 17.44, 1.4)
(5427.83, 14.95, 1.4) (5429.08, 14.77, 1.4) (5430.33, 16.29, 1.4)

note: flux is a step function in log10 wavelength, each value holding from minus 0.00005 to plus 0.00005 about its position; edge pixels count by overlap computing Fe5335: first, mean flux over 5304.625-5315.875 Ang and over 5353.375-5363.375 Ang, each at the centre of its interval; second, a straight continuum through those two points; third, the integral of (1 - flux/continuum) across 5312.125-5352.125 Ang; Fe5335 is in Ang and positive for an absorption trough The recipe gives 2.3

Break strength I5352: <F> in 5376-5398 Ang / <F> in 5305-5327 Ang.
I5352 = 1.02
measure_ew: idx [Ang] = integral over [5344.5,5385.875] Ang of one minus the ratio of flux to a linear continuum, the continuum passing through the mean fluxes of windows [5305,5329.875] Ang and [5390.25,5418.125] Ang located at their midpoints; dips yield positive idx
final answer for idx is -2.49 Ang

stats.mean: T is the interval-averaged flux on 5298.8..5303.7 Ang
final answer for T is 14.7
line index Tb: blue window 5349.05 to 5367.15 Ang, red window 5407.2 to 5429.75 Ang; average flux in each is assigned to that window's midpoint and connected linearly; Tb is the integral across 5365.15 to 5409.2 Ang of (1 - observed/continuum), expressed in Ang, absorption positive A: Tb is 2.02 Ang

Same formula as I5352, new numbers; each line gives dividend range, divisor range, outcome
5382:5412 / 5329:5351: 0.97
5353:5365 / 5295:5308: 1.12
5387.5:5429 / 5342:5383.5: 0.96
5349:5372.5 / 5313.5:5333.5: 1.02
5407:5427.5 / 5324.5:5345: 1.04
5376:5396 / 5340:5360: 1.03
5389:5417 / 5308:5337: 0.94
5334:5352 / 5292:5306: 1.01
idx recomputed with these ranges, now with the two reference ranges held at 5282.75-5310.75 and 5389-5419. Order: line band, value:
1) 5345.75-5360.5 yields -0.8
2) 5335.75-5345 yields 0.4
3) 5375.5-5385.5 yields -1.0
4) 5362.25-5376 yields -0.2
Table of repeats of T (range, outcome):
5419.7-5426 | 15.9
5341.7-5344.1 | 14.1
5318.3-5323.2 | 16.4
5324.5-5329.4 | 12.8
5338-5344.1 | 14.8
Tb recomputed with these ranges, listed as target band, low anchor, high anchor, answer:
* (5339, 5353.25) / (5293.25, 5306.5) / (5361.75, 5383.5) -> -0.1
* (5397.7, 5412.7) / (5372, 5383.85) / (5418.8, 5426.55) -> 1.7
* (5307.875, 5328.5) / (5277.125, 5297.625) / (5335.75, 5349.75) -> -0.4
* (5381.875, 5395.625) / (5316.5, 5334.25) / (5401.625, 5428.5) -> -1.0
